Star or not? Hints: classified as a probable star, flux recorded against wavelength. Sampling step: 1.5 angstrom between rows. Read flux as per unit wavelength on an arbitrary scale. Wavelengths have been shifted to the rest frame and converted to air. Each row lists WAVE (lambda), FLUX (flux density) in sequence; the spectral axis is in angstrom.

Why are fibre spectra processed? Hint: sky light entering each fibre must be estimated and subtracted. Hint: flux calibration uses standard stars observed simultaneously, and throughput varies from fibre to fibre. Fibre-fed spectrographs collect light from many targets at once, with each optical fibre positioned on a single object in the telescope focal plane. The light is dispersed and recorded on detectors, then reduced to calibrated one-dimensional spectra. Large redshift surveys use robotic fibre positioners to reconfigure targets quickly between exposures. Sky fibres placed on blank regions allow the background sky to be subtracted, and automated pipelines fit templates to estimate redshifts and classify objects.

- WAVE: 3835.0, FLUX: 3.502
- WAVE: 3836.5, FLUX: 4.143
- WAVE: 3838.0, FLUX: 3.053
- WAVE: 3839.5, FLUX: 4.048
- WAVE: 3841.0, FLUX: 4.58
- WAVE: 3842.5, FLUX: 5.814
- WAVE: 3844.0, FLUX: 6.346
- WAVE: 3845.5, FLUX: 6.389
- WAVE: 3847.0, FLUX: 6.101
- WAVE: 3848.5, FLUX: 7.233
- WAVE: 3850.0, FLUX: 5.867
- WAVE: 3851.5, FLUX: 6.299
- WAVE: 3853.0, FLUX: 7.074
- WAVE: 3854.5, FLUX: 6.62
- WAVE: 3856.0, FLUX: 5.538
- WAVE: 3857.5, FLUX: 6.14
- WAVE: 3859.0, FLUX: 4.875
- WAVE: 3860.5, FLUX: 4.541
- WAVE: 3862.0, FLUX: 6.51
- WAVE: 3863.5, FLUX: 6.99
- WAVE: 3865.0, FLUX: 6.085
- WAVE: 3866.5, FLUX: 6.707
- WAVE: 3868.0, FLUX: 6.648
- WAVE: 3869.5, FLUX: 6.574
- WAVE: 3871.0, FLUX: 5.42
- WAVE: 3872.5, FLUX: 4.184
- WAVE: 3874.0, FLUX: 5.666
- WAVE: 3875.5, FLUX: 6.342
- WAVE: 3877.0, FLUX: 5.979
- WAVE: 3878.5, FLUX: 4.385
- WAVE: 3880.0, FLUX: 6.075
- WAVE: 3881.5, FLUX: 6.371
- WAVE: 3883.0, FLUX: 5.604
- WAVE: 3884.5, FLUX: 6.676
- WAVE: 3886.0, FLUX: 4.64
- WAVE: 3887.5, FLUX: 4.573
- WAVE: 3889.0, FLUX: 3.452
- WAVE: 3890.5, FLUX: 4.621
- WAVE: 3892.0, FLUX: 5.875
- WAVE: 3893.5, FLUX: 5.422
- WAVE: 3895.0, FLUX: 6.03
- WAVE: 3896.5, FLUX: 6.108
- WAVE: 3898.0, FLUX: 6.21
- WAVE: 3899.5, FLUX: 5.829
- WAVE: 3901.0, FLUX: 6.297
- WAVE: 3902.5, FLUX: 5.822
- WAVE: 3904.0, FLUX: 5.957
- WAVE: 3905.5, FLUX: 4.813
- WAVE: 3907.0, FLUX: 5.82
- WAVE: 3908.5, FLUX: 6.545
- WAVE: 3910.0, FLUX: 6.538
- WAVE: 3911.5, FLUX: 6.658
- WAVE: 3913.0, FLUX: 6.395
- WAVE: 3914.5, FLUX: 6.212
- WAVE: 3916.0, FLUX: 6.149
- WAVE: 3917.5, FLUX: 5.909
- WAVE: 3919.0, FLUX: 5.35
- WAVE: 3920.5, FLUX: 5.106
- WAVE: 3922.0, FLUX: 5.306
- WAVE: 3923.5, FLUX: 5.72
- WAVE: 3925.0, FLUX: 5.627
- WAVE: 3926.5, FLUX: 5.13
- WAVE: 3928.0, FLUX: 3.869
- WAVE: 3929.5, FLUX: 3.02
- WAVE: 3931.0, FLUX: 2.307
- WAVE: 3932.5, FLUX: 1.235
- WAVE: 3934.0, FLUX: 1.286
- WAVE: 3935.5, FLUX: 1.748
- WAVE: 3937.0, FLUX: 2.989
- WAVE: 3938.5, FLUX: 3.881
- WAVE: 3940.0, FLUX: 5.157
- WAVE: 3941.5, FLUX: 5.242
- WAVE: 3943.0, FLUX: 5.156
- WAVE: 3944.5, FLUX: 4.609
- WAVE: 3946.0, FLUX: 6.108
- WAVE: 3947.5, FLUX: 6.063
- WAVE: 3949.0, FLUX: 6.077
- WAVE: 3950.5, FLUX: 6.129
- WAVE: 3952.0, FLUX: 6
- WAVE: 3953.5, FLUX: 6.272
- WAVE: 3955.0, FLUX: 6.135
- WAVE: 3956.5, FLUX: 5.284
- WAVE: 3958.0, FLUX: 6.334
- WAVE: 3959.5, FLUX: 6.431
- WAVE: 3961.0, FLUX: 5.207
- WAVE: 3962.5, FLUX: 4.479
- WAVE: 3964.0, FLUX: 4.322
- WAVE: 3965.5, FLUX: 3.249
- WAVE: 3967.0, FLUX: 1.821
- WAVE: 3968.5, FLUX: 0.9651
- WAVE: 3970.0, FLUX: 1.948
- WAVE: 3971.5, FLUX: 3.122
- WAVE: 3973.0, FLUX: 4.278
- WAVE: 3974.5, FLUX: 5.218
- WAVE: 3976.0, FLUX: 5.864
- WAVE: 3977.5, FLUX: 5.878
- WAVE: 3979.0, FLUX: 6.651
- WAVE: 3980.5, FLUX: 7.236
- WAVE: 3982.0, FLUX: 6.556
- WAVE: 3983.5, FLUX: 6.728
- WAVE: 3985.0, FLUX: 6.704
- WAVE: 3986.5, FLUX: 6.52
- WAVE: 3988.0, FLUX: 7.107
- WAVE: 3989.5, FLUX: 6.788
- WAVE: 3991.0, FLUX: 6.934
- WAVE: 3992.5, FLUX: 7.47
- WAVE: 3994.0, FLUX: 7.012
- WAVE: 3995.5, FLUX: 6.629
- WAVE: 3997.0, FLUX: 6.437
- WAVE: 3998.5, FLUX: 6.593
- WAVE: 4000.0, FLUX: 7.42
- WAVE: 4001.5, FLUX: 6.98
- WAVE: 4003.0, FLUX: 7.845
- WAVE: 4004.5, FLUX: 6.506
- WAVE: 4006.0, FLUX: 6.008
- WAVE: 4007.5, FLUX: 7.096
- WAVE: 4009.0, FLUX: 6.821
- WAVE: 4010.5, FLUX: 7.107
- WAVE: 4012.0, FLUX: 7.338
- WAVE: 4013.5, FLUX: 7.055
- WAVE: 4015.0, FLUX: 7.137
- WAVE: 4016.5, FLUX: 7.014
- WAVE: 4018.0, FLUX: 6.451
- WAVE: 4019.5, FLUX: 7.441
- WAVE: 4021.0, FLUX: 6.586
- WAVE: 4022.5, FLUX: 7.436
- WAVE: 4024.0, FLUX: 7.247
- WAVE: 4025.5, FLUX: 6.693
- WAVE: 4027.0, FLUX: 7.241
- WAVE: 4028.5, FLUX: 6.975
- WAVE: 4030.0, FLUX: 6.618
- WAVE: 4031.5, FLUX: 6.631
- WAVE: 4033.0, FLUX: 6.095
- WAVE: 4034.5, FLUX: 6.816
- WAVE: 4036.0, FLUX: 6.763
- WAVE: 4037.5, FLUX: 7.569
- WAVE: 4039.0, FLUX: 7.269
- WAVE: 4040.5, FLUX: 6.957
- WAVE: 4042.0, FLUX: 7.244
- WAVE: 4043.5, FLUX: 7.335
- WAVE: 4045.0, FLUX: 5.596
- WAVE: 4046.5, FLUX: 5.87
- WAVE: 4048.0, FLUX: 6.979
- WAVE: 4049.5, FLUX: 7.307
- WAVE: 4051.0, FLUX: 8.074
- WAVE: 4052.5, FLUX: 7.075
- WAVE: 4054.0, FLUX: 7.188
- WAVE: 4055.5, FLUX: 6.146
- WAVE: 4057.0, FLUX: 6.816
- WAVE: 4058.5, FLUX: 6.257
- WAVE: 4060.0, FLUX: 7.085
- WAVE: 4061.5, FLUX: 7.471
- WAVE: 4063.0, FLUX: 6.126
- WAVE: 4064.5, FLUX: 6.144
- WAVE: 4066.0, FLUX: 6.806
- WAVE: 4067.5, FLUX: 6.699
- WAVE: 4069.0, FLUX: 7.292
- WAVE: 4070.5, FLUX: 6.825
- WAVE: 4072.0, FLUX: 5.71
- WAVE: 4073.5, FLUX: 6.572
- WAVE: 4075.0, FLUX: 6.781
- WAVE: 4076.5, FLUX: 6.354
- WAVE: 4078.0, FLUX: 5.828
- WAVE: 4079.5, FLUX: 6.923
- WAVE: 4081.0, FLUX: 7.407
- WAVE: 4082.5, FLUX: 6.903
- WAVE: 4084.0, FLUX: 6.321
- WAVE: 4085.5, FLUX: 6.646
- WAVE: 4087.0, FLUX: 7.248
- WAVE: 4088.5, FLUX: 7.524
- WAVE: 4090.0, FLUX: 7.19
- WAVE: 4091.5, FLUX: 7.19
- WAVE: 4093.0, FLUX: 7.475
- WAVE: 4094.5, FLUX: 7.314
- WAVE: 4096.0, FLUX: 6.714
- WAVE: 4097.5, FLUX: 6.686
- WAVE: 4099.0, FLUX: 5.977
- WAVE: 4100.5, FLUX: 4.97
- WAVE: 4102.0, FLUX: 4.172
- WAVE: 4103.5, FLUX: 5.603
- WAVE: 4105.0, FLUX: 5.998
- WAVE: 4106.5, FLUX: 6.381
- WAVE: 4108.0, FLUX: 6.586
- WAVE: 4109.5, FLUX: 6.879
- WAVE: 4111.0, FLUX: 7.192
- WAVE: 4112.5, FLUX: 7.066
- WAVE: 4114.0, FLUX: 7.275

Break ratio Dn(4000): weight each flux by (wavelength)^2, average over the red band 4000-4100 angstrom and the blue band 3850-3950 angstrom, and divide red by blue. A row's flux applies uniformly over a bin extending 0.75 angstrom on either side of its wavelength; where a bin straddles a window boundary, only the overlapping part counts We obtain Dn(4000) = 1.38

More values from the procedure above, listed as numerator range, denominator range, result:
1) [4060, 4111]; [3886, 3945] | 1.44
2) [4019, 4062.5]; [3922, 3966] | 1.55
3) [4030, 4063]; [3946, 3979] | 1.47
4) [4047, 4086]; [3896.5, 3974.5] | 1.48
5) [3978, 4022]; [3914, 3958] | 1.48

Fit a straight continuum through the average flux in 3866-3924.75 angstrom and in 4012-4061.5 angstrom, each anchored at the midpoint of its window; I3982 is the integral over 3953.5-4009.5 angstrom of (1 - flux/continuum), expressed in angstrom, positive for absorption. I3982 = 5.8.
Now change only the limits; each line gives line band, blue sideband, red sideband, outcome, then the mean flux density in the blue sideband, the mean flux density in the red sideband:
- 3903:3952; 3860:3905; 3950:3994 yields 5.53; 5.72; 5.46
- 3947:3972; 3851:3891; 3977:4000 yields 6.93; 5.73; 6.78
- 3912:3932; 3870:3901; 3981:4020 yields 2.95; 5.5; 6.91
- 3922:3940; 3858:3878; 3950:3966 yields 6.72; 5.87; 5.46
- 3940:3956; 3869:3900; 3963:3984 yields -3.10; 5.51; 4.53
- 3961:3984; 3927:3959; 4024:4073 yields 2.90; 4.54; 6.81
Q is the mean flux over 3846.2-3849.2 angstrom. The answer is 6.65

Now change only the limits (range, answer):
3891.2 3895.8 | 5.77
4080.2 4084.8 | 6.87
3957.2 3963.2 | 5.62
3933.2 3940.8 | 3.02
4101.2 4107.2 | 5.53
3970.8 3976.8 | 4.64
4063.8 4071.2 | 6.76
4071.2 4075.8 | 6.36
